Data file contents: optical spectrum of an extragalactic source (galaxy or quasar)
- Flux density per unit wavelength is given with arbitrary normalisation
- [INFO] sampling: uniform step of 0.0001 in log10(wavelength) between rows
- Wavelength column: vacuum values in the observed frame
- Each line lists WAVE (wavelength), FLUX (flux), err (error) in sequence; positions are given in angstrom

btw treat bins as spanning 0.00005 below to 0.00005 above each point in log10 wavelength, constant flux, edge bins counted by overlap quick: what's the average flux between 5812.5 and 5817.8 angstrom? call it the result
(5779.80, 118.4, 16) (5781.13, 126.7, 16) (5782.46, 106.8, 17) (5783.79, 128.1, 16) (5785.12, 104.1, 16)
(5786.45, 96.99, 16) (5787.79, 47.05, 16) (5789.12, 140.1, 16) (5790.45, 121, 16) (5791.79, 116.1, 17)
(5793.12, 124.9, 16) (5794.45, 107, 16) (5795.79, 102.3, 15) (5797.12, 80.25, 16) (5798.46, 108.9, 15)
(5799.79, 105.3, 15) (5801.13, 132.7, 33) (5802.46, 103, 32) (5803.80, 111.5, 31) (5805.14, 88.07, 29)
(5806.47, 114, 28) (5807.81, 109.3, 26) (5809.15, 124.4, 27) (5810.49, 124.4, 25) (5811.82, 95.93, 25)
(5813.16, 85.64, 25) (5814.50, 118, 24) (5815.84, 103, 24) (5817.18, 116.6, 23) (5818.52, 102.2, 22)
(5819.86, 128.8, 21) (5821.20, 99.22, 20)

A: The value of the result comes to 106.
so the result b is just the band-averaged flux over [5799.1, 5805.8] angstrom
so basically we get 108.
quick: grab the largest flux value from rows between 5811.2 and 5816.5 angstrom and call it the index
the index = 118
